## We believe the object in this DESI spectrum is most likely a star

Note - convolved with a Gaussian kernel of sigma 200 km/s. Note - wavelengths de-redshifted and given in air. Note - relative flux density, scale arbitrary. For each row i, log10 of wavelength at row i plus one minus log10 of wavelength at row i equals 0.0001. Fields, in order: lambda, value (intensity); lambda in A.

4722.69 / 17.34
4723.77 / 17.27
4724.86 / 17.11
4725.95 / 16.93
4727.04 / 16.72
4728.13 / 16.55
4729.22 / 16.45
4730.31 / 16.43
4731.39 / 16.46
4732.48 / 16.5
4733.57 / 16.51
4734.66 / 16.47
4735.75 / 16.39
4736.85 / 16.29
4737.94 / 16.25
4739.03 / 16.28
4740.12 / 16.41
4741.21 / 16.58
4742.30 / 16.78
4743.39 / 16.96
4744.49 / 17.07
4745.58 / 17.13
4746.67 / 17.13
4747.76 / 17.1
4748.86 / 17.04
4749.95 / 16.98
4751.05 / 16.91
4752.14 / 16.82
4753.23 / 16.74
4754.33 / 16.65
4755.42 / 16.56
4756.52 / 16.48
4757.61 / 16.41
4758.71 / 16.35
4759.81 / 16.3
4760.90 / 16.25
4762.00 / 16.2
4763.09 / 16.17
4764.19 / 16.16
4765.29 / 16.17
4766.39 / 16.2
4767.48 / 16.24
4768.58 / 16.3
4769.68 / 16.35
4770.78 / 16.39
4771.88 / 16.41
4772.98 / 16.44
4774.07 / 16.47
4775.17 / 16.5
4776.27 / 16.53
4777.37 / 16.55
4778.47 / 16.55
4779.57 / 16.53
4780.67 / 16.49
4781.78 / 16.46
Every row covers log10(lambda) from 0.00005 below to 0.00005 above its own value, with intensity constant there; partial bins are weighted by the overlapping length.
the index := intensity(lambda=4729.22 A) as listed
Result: 16.45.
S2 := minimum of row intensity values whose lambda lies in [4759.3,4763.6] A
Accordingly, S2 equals 16.17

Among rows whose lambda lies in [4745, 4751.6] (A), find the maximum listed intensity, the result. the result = 17.13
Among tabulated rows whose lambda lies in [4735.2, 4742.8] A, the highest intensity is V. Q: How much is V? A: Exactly 16.78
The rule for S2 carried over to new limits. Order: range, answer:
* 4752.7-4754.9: 16.65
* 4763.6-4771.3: 16.16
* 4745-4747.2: 17.13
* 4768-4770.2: 16.3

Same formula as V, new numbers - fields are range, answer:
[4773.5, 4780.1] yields 16.55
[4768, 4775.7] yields 16.5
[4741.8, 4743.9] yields 16.96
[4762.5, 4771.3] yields 16.39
